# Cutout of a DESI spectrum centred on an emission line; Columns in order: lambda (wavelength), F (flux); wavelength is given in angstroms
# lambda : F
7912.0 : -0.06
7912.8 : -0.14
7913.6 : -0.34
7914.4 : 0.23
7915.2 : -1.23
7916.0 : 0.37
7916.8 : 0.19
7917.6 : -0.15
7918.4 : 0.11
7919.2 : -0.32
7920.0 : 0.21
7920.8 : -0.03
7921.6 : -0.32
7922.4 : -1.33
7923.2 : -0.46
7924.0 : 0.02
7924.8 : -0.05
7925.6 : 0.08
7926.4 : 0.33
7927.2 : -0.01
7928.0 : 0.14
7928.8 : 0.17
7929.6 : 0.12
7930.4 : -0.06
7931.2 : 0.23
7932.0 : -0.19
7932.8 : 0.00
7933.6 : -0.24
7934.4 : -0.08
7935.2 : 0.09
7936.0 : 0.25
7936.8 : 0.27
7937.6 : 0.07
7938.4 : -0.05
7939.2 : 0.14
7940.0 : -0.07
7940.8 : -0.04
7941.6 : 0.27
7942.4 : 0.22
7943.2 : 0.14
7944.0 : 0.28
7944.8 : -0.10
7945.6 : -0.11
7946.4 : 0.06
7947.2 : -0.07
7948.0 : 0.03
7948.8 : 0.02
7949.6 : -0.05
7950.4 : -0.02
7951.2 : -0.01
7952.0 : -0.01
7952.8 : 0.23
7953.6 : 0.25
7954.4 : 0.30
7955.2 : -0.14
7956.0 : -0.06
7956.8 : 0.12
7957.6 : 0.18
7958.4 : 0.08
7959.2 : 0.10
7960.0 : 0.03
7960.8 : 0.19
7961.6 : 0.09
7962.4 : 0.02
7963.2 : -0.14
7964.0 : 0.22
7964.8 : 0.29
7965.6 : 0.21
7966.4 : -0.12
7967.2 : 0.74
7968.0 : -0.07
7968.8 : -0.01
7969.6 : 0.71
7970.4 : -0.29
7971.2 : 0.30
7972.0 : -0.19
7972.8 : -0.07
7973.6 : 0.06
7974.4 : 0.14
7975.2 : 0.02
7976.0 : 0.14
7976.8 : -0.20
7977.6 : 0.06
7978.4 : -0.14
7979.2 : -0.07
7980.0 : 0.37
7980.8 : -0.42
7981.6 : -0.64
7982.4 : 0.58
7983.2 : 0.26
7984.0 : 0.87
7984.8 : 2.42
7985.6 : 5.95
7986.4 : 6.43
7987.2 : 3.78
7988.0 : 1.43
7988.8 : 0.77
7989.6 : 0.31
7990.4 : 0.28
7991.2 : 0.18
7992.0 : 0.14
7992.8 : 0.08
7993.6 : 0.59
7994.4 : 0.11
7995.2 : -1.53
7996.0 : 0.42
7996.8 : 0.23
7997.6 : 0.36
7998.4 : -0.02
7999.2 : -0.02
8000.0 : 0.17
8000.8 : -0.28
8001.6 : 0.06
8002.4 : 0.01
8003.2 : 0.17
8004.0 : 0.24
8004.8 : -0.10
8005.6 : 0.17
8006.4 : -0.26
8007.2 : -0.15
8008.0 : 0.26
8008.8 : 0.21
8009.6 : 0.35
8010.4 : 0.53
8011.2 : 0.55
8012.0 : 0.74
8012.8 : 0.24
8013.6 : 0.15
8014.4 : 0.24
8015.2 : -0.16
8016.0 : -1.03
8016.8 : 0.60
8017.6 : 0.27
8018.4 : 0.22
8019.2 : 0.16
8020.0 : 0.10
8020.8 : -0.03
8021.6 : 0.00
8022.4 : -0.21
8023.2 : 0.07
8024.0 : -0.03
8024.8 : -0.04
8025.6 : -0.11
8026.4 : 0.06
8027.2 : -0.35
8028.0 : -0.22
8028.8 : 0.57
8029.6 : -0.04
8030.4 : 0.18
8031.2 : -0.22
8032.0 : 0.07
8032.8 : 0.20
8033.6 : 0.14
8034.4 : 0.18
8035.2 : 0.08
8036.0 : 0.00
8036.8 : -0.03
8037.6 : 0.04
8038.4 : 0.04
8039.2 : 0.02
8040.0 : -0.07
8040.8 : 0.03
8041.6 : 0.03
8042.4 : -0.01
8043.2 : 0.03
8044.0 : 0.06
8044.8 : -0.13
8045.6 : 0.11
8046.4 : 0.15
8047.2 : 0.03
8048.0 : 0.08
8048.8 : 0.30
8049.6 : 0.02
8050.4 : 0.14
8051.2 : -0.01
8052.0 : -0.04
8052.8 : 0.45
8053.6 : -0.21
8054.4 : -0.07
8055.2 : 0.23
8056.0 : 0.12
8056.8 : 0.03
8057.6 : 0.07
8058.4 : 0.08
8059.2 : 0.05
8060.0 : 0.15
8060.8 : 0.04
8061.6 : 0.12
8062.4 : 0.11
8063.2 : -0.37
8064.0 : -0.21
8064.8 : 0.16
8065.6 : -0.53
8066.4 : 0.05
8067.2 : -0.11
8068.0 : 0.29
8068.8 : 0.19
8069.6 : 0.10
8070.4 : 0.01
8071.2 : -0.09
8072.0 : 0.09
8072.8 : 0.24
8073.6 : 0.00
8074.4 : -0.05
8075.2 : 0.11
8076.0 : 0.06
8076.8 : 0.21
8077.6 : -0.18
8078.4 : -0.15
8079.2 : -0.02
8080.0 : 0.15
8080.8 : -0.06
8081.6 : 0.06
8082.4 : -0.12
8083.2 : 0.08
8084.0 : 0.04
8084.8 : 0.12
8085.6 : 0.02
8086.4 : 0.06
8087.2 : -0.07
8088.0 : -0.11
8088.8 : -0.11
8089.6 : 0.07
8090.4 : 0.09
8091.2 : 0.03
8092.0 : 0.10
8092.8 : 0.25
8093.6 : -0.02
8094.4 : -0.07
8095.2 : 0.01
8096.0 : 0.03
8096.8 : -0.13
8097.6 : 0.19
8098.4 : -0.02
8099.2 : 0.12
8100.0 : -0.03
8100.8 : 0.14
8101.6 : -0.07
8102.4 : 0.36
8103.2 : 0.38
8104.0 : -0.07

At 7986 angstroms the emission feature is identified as H-alpha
